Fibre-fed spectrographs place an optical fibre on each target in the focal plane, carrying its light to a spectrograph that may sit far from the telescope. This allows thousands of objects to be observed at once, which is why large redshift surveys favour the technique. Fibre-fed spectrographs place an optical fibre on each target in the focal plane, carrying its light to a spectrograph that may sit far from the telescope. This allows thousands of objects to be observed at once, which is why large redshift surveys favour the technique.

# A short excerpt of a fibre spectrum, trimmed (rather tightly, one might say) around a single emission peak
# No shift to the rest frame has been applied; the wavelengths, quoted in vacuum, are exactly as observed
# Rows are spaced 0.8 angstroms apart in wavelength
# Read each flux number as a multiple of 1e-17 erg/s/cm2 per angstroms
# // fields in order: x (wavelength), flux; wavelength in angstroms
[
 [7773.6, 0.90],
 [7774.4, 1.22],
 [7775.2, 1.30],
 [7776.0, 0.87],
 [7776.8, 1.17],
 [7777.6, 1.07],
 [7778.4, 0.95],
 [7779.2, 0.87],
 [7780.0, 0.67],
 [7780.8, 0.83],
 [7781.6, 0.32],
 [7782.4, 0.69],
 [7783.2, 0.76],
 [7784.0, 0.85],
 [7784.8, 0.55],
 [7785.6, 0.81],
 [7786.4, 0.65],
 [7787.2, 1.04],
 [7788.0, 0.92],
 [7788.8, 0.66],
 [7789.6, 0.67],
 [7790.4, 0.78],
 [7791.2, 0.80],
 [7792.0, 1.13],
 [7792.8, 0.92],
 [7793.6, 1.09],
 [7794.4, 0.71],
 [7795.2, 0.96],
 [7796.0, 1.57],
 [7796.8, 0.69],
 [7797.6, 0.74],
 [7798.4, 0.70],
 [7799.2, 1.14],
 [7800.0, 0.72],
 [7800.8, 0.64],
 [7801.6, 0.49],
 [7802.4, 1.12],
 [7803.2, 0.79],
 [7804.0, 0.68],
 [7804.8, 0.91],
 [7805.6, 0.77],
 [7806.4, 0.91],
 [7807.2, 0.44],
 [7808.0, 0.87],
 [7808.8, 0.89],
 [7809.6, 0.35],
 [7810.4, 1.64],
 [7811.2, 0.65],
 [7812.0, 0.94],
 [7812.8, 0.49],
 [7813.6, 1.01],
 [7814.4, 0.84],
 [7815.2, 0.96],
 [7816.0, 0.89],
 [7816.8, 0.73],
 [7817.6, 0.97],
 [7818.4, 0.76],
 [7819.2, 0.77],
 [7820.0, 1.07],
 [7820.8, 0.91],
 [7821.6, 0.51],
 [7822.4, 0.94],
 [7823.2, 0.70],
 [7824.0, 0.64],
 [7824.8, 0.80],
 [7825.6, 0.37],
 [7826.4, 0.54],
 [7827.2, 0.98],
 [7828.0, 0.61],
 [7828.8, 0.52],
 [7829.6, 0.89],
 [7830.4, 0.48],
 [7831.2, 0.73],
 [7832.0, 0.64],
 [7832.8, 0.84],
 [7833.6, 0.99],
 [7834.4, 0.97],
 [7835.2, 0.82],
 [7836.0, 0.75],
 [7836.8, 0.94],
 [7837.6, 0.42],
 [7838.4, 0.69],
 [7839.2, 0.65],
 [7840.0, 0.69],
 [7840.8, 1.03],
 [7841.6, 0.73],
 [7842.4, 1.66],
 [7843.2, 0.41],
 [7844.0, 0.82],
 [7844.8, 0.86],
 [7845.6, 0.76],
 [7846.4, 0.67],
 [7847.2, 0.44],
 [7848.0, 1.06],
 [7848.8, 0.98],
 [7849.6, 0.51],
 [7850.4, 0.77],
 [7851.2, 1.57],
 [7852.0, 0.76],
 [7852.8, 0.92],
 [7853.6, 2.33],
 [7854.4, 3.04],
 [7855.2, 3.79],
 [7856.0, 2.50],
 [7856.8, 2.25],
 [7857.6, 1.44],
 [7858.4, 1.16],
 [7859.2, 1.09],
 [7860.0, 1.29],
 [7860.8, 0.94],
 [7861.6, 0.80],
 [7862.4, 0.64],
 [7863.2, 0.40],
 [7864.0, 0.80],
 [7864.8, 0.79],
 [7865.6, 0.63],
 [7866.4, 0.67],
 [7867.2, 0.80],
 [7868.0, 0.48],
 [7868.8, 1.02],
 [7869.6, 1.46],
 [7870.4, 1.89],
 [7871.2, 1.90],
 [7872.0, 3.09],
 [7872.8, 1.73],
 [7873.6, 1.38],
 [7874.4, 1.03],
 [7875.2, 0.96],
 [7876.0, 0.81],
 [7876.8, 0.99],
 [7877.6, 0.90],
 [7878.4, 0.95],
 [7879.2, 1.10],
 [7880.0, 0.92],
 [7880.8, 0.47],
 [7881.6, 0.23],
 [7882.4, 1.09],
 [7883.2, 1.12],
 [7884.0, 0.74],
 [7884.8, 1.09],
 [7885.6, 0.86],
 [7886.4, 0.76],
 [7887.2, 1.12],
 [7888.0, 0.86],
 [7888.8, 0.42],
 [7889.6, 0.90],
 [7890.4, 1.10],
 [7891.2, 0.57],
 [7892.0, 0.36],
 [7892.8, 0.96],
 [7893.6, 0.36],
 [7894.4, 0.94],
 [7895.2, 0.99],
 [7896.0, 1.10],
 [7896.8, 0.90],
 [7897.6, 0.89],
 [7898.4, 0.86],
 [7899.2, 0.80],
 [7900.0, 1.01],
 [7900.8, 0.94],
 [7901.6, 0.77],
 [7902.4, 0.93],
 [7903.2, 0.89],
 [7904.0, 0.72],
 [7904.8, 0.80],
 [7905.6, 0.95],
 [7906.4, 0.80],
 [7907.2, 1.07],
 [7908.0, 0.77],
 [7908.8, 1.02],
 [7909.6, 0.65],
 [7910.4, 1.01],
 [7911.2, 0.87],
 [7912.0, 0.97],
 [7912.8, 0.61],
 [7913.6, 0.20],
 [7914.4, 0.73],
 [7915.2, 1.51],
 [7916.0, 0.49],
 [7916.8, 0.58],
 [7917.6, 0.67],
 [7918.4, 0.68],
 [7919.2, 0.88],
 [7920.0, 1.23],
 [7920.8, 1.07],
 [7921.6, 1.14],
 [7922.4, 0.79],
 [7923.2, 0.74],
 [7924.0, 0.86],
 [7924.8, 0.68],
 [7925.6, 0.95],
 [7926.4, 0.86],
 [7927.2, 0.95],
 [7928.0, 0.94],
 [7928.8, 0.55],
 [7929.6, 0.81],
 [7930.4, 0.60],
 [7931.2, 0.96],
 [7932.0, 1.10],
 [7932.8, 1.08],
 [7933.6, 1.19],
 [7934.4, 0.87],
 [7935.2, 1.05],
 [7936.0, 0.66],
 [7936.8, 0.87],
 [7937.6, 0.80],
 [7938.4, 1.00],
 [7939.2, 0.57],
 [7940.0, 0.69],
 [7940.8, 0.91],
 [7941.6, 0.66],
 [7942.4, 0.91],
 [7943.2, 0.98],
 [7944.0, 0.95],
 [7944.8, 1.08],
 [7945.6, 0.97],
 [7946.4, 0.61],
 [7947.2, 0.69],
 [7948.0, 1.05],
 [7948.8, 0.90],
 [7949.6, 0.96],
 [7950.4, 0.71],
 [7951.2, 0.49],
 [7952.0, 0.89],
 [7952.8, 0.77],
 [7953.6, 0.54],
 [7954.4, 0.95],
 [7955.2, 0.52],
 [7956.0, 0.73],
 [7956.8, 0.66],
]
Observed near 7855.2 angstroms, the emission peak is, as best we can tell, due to [S II]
